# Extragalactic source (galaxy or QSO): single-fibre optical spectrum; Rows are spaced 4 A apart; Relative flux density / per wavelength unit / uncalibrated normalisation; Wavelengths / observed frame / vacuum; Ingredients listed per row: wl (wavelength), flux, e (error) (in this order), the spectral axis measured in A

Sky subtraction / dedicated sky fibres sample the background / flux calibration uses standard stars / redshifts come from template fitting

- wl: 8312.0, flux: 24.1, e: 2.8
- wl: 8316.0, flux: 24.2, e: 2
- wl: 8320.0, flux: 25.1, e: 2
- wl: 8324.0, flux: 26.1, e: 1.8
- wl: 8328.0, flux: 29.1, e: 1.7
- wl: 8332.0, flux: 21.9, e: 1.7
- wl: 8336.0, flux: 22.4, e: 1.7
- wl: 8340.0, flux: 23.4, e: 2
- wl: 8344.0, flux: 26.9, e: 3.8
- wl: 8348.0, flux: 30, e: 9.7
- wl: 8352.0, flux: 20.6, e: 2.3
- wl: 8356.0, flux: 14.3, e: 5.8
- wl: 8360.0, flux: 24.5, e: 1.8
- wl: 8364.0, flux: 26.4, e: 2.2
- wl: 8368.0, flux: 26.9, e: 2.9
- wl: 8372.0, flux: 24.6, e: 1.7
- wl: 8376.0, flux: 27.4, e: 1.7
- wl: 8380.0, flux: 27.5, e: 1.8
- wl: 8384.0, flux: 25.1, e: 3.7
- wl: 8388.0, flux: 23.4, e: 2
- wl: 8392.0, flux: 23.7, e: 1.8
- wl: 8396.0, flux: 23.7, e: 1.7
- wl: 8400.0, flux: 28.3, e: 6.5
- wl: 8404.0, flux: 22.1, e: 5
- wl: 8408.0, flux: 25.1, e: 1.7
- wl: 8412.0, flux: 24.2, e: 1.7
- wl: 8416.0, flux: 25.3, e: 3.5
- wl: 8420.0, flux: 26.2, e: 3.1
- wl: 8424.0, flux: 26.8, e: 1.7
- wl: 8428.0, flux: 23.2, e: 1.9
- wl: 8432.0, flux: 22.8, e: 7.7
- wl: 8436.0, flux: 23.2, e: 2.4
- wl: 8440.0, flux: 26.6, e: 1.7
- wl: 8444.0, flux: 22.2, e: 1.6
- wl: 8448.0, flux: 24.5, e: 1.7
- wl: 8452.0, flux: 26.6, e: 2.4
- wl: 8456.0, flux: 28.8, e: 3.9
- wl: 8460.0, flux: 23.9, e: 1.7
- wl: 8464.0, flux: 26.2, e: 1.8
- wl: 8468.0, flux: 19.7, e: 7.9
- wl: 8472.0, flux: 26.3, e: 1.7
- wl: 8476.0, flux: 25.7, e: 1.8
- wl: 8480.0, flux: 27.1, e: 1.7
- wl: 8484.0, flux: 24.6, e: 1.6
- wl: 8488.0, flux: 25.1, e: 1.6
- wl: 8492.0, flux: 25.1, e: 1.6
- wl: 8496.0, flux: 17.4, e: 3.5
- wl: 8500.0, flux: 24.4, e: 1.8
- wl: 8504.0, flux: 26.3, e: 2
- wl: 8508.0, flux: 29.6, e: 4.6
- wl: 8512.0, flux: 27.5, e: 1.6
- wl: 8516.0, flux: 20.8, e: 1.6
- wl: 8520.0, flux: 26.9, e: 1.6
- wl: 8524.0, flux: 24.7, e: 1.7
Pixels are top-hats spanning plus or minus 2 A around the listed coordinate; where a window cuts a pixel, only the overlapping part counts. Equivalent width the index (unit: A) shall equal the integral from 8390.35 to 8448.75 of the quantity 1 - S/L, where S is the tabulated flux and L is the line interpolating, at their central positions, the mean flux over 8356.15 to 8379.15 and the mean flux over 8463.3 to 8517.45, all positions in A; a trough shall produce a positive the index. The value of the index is 0.9 A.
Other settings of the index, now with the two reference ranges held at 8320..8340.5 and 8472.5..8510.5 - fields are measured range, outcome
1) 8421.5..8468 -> 0.4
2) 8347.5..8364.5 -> 1.7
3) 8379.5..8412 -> 0.2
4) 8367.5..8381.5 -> -1.0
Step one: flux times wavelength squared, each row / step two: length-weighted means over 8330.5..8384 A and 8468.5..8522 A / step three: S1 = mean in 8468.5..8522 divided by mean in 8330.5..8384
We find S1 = 1.06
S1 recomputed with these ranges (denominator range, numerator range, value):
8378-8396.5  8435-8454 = 1.01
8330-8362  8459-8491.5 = 1.12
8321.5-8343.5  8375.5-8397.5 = 1.02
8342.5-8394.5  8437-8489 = 1.04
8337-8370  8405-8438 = 1.04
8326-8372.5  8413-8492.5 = 1.06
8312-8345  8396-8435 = 1.02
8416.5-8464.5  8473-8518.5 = 1.01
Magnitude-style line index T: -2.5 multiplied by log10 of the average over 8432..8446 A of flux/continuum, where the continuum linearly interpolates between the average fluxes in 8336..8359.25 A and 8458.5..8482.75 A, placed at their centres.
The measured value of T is 0.02 mag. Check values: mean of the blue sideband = 23.1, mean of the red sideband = 24.8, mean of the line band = 23.8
